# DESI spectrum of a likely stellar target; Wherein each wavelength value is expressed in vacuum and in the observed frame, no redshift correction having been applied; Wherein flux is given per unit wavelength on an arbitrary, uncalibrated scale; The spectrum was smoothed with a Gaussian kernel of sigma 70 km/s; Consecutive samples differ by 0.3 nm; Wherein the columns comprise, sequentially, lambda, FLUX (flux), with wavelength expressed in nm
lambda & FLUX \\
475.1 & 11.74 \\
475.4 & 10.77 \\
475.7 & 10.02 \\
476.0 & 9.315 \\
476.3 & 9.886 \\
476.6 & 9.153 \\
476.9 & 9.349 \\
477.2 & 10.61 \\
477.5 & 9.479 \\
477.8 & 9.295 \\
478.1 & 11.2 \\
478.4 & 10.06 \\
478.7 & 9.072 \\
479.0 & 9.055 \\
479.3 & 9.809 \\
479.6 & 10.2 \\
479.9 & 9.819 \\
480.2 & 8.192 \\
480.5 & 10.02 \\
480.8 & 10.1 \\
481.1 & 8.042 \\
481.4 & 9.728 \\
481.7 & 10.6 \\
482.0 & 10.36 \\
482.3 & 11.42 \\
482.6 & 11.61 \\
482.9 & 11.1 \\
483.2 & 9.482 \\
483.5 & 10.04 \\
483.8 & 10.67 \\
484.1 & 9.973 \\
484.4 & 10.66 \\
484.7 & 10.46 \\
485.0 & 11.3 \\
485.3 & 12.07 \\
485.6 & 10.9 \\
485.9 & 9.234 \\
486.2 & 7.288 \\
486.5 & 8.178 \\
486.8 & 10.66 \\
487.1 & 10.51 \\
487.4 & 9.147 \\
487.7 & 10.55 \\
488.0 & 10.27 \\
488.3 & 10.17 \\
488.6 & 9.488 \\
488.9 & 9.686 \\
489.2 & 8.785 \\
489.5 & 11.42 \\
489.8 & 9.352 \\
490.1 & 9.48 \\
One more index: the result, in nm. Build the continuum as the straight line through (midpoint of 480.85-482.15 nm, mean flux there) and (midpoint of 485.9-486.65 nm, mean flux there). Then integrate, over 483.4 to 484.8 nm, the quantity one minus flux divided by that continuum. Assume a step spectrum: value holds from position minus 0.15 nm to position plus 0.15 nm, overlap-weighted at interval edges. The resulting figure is -0.25 nm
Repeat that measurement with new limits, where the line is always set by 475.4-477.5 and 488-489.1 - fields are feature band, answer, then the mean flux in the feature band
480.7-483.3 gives -0.13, 10.3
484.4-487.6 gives -0.07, 10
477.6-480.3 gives 0.04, 9.66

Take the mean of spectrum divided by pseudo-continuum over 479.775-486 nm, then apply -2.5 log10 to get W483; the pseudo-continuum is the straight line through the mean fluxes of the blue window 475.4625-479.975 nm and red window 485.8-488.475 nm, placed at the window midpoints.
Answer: -0.07 mag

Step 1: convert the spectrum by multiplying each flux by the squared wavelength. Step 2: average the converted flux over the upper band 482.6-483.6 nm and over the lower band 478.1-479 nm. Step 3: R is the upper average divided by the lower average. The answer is 1.1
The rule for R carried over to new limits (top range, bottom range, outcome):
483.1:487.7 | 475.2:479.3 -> 1.06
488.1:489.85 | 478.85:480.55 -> 1.08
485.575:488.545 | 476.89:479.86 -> 1.02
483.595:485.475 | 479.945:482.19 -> 1.14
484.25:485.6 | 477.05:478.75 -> 1.14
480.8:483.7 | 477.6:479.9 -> 1.06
